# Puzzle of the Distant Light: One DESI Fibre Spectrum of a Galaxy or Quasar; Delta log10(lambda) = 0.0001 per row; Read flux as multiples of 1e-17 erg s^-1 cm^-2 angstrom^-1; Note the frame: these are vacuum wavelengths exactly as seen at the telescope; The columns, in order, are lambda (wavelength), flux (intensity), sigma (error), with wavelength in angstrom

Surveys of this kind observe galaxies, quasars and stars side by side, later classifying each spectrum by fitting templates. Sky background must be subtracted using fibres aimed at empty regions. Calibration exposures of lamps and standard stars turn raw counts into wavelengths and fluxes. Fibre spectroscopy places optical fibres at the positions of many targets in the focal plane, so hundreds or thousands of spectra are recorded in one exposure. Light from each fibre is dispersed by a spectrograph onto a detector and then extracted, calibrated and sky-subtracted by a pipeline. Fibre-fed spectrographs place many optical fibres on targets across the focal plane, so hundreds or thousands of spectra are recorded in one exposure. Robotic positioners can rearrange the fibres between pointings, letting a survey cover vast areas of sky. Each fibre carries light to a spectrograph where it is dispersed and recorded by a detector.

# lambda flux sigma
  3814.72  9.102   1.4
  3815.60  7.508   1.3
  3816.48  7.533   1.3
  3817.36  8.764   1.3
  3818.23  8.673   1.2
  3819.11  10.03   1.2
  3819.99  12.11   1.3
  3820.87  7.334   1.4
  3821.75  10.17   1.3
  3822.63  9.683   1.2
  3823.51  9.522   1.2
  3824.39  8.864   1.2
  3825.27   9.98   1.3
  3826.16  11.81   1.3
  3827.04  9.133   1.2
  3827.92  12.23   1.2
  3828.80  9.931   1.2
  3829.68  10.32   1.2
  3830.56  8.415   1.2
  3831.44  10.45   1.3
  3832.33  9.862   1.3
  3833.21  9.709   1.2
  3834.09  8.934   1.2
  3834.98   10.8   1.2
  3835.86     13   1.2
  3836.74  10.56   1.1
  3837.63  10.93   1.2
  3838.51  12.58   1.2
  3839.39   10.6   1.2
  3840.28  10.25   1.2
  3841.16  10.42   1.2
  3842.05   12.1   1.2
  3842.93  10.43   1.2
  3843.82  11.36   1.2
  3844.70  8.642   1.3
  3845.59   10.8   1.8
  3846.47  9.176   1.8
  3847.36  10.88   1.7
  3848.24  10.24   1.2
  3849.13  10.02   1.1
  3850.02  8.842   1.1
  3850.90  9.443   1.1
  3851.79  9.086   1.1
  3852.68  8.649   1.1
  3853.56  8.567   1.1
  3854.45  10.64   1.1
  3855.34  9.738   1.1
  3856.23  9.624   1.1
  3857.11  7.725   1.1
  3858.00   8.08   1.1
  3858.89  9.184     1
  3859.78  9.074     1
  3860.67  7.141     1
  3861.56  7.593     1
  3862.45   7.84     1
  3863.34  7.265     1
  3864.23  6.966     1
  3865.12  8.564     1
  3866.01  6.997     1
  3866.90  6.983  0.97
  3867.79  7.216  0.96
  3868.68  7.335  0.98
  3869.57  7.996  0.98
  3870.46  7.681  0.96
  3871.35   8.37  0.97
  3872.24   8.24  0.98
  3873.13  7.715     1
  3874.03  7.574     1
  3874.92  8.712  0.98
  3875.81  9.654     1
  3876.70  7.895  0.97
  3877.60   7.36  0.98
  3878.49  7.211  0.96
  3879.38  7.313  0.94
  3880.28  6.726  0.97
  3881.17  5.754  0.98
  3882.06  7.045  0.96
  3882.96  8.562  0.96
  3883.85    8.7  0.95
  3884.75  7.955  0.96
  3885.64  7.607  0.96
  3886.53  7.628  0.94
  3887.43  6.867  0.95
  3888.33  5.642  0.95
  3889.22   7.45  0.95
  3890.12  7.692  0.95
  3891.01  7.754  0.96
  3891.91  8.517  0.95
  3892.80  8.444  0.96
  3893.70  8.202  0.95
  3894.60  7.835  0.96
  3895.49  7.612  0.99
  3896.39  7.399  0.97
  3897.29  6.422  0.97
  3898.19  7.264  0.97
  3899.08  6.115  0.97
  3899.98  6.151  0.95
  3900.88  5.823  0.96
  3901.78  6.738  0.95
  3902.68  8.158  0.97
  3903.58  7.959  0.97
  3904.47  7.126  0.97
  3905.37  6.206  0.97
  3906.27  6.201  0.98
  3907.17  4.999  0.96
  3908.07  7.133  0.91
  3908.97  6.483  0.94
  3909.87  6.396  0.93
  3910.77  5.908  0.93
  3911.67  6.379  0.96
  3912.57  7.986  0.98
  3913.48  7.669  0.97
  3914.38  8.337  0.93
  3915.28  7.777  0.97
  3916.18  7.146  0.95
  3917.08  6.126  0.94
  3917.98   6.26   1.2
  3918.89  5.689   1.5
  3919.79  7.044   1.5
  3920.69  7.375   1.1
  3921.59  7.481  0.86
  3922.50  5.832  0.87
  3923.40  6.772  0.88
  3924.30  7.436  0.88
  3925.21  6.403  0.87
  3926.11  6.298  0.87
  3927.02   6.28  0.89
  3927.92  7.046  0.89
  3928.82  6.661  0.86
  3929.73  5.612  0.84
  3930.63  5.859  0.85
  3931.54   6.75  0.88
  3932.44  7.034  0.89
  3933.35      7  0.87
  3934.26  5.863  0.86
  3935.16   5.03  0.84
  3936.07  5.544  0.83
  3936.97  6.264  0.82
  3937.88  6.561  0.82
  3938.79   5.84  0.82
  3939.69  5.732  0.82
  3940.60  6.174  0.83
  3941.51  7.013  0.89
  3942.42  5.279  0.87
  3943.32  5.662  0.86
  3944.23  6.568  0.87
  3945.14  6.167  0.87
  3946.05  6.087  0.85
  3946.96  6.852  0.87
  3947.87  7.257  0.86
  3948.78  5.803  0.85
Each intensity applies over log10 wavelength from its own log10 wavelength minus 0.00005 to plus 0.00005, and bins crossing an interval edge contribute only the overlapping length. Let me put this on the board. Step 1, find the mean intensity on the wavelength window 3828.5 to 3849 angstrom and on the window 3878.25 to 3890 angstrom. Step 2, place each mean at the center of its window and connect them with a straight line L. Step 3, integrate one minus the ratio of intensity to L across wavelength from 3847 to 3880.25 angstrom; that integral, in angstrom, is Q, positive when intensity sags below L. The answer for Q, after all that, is 1.4 angstrom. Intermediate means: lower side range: 10.4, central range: 8.33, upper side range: 7.28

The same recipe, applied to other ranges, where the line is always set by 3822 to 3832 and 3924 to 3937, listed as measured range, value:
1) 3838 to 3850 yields -1.39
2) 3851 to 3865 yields 0.67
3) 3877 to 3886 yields 0.72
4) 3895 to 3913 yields 1.36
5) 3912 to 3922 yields -0.51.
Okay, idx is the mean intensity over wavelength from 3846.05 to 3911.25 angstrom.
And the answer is 7.76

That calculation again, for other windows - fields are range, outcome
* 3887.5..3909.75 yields 7.04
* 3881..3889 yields 7.37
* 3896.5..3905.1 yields 6.87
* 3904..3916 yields 6.83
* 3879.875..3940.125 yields 6.86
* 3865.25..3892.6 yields 7.63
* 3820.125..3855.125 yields 10.1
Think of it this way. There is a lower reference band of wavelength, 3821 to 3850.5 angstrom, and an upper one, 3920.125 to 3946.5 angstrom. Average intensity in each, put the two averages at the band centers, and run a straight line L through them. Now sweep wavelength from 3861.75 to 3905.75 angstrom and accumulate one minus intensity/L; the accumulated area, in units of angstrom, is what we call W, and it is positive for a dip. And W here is 4.5 angstrom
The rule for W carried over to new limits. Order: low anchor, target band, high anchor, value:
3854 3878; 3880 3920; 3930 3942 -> 0.5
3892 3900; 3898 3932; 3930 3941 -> 0.4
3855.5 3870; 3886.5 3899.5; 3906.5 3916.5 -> -0.2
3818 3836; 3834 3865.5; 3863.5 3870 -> -3.8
